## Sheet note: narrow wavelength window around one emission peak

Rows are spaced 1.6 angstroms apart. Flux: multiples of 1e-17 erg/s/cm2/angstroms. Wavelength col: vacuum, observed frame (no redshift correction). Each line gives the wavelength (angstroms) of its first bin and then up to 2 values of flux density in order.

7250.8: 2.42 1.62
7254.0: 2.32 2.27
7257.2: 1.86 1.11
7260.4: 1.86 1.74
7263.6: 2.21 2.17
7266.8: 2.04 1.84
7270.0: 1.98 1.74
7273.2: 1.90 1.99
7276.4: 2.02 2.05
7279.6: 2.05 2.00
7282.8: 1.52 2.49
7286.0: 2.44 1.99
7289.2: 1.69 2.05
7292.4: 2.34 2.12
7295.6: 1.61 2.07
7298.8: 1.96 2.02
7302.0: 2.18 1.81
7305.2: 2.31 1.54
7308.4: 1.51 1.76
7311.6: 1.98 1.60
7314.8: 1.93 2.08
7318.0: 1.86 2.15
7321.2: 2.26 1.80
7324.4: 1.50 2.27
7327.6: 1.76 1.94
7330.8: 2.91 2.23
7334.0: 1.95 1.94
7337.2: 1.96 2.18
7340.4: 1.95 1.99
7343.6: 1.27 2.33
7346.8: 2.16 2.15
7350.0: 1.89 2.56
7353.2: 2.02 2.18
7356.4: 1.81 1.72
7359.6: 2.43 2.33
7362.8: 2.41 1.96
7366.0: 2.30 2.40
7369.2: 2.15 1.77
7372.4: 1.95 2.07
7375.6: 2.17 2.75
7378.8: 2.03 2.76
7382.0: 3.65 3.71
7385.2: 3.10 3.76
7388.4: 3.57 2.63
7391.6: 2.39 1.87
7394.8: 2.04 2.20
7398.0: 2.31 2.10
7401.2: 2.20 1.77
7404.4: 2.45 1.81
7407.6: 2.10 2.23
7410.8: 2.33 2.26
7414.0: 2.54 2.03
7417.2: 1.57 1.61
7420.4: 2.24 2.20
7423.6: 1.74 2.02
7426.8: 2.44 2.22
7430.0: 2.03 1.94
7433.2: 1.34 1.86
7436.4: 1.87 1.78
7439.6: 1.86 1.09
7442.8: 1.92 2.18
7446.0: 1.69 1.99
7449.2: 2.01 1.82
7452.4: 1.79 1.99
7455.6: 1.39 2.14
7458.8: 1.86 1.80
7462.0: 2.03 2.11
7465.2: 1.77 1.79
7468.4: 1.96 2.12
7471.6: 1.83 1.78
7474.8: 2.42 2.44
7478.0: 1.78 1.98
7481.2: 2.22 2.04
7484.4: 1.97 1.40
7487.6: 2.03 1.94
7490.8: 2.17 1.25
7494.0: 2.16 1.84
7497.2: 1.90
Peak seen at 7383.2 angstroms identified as Hbeta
